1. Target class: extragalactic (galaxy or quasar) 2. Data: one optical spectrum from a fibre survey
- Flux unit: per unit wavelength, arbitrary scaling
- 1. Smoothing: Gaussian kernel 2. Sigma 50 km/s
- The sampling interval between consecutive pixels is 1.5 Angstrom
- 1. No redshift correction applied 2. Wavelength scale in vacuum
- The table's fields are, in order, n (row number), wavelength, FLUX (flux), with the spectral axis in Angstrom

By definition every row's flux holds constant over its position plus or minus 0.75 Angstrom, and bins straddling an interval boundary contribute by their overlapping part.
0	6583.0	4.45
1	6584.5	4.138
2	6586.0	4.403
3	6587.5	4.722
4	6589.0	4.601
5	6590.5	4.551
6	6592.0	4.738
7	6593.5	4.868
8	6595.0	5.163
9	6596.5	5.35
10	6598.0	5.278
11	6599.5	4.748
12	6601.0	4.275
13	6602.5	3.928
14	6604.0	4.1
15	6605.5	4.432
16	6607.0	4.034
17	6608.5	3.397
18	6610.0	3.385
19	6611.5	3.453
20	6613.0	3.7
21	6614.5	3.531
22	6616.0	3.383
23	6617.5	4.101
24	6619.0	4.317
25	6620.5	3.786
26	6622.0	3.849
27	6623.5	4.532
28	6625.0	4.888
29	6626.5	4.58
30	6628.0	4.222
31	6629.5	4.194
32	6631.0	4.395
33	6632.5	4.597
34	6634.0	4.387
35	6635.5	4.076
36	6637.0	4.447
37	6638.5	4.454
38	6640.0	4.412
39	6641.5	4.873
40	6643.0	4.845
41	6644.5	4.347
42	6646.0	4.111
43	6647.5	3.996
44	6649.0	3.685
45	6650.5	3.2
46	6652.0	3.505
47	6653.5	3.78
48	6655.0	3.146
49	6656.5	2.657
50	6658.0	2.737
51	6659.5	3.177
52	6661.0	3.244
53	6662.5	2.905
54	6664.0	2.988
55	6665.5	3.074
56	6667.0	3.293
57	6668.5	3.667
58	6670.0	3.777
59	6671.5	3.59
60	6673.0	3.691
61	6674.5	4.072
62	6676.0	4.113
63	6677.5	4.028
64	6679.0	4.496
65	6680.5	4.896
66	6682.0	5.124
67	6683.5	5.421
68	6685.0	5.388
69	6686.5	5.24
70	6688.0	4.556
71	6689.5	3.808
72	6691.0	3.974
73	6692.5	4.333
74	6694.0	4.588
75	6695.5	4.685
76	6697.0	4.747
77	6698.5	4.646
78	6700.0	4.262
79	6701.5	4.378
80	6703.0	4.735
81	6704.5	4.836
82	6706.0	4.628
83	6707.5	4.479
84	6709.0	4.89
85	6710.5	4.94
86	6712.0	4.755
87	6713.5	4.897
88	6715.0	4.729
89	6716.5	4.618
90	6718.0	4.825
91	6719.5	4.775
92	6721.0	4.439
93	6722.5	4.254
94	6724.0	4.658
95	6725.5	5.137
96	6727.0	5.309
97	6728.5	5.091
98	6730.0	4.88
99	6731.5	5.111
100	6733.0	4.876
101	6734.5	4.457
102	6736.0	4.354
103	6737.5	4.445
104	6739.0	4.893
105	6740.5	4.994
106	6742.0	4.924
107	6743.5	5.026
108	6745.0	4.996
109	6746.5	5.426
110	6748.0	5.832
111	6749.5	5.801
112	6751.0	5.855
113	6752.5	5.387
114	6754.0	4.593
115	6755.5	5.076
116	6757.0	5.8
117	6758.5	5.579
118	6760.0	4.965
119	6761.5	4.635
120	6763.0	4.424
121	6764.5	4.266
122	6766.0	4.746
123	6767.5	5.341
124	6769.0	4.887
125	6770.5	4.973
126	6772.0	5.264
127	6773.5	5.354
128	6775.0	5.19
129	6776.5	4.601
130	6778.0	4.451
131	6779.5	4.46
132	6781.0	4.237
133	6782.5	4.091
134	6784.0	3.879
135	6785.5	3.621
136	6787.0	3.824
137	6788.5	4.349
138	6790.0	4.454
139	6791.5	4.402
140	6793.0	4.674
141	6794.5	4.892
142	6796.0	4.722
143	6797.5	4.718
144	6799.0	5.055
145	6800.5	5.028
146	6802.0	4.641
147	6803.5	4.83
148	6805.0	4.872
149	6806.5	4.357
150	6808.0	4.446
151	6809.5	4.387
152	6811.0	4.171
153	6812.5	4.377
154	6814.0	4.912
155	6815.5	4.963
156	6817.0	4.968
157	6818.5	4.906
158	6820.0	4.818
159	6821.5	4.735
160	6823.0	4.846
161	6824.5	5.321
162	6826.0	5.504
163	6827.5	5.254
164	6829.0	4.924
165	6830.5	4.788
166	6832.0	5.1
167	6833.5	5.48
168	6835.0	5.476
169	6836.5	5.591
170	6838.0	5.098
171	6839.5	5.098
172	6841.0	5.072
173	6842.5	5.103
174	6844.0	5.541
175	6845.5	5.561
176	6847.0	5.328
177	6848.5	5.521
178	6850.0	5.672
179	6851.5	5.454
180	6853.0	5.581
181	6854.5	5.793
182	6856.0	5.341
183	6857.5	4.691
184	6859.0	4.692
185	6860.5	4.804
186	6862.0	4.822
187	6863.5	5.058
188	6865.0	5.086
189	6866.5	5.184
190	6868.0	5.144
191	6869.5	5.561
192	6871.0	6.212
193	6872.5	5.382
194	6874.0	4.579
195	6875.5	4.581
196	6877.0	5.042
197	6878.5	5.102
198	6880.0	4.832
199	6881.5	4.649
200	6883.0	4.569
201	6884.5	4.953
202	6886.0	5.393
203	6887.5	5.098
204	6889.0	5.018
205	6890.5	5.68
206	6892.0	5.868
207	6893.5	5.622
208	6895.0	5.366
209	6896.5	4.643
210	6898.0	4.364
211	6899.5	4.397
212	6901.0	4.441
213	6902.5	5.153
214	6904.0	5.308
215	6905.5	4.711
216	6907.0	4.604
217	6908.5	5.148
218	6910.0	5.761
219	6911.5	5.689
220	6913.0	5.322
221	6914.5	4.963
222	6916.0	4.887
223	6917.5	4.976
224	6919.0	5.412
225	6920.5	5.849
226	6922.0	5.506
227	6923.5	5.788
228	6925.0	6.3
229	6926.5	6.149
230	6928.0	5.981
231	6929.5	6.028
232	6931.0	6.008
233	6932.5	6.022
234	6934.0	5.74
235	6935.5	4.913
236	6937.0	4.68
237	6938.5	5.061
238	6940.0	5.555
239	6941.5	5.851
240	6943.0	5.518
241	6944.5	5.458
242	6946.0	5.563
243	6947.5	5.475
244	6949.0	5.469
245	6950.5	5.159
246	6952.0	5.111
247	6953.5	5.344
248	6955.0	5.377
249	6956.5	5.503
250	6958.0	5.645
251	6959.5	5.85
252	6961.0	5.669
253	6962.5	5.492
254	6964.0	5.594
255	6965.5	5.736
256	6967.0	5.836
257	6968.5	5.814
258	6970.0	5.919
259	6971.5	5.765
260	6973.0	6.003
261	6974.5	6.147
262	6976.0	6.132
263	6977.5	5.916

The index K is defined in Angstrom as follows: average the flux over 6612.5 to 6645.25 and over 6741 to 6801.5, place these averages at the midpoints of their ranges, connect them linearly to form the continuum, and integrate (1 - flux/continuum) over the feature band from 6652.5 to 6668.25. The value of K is 4.6 Angstrom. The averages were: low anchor 4.27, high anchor 4.84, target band 3.12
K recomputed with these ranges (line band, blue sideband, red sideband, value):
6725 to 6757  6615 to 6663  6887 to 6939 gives -4.4 Angstrom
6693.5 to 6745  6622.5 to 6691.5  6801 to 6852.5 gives -3.9 Angstrom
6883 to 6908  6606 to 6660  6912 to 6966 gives 1.3 Angstrom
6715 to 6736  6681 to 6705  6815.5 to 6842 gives 0.0 Angstrom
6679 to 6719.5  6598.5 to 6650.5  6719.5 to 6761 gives 0.1 Angstrom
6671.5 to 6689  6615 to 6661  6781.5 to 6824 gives -1.8 Angstrom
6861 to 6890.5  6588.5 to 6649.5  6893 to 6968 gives 0.7 Angstrom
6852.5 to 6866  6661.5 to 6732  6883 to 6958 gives 0.0 Angstrom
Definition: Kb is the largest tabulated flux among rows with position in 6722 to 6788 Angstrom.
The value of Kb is 5.855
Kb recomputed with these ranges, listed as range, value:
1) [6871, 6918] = 6.212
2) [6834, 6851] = 5.672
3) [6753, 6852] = 5.8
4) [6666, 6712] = 5.421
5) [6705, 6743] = 5.309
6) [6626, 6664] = 4.873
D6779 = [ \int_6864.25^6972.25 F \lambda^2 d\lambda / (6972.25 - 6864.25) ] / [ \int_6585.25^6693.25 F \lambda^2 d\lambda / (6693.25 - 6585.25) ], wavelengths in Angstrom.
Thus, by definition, 1.4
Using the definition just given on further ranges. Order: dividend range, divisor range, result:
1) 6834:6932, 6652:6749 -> 1.26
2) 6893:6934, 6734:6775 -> 1.11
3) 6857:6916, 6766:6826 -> 1.11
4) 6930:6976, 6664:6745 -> 1.32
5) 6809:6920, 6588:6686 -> 1.33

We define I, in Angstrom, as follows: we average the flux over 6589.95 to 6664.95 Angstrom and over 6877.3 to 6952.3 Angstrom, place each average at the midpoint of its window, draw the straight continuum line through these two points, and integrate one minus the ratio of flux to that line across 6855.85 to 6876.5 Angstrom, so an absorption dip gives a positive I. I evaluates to 0.1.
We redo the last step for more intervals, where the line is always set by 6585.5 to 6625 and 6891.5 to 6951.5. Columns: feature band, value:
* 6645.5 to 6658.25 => 2.8 Angstrom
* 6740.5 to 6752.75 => -1.6 Angstrom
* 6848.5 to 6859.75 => -0.4 Angstrom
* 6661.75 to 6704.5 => 2.8 Angstrom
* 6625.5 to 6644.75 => -0.4 Angstrom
